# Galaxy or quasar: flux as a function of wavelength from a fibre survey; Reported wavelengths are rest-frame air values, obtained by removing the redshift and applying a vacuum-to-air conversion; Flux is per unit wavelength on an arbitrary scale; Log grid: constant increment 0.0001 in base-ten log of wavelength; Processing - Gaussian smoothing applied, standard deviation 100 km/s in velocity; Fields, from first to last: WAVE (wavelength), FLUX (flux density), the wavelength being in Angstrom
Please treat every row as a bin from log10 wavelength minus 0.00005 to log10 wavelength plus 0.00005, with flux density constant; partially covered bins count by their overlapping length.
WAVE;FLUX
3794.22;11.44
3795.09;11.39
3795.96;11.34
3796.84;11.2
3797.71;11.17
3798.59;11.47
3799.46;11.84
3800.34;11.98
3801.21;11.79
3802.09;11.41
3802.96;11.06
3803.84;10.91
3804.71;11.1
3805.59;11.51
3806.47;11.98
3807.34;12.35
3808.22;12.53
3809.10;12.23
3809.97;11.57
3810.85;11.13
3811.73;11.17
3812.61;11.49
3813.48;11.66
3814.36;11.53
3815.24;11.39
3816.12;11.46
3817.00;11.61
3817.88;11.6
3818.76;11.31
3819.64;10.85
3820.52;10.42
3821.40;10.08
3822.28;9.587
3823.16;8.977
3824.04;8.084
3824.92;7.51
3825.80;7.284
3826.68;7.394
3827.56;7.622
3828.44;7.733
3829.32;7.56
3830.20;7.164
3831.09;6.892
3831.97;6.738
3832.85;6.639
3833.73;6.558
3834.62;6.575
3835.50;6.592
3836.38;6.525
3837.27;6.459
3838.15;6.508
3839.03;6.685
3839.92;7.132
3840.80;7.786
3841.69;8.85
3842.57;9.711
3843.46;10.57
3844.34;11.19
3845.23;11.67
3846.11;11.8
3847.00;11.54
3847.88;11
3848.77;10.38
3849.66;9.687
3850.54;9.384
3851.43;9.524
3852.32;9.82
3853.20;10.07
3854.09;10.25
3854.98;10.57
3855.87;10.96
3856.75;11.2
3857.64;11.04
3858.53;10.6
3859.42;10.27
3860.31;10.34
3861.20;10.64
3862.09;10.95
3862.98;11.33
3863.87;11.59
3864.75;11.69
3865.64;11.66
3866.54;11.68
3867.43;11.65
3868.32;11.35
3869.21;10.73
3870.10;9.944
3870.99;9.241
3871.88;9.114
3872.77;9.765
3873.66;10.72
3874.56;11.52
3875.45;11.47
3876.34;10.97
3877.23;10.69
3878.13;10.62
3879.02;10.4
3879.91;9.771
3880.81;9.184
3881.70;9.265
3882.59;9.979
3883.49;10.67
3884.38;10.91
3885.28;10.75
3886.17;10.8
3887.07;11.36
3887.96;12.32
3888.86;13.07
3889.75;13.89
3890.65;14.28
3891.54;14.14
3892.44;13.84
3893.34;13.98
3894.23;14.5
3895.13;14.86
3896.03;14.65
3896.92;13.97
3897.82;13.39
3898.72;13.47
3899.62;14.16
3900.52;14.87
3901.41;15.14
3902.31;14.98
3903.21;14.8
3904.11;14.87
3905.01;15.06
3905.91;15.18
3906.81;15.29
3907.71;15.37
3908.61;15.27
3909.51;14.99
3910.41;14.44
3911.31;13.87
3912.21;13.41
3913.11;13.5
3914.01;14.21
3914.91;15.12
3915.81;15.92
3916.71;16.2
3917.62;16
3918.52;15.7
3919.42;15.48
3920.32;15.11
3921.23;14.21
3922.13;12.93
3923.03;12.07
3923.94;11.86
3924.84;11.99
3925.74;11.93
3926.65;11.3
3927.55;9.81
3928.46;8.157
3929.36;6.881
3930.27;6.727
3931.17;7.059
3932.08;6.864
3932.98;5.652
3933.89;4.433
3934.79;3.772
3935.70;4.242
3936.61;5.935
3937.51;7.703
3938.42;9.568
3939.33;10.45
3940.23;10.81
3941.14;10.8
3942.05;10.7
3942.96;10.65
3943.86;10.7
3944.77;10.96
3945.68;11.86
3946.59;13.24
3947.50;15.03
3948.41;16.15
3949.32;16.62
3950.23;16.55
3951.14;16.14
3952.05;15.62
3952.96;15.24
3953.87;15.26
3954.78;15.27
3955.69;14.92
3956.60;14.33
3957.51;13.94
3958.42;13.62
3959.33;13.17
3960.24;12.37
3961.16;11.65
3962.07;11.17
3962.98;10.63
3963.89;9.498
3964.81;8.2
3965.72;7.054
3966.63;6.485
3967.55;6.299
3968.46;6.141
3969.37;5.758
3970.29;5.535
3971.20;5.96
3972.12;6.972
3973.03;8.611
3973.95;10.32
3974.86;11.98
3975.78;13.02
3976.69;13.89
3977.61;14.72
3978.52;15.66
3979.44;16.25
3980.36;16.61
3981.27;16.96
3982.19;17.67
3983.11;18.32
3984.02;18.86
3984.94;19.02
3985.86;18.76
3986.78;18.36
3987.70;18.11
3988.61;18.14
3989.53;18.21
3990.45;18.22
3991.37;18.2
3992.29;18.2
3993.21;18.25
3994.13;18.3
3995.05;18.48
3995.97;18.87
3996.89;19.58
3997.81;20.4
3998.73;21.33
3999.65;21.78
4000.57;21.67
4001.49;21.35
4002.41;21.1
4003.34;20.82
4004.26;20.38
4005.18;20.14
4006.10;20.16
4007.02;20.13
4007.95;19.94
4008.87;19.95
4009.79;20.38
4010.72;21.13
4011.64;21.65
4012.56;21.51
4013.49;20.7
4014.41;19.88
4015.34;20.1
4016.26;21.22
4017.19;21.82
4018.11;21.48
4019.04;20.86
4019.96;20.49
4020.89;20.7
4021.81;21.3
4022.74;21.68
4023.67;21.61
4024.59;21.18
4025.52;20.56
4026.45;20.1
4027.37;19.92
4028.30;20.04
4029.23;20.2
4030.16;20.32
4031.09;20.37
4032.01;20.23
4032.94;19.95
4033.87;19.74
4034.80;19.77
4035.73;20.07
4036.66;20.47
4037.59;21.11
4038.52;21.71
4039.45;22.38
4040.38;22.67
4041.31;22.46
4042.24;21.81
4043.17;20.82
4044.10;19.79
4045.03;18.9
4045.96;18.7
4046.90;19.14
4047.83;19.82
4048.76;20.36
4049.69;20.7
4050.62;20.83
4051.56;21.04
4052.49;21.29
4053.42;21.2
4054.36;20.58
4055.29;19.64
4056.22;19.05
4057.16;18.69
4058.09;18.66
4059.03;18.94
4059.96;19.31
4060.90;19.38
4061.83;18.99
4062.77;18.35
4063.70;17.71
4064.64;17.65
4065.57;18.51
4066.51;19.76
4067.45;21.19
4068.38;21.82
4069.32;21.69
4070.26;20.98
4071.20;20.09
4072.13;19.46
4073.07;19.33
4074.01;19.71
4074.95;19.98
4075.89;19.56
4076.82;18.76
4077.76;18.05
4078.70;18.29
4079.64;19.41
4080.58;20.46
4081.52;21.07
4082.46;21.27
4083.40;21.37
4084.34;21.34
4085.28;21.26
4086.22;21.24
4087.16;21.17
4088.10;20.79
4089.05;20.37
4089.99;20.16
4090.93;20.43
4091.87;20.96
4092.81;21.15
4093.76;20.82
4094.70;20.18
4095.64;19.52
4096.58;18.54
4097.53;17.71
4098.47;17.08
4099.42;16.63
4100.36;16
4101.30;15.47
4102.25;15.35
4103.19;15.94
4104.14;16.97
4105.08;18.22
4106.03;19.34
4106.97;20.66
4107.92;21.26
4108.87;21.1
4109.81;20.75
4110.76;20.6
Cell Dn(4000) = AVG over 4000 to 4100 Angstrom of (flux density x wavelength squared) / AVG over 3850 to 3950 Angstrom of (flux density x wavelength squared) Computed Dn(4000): 1.85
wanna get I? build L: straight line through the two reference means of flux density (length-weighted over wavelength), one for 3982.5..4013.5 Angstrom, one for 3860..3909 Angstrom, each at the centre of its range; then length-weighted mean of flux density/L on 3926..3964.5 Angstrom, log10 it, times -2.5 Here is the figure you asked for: 0.424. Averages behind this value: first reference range 12.3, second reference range 19.7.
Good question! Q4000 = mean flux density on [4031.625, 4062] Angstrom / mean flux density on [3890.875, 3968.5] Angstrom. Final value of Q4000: 1.64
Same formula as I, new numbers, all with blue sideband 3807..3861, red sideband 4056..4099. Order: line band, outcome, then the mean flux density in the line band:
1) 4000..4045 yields -0.19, 20.8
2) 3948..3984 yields 0.20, 12.5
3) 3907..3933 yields 0.04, 12.6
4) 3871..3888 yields 0.10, 10.5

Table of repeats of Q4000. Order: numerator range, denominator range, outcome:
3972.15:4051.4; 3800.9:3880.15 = 1.93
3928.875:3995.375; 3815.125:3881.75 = 1.29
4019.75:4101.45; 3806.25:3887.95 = 2.01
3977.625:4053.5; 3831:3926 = 1.71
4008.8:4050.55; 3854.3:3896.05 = 1.82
